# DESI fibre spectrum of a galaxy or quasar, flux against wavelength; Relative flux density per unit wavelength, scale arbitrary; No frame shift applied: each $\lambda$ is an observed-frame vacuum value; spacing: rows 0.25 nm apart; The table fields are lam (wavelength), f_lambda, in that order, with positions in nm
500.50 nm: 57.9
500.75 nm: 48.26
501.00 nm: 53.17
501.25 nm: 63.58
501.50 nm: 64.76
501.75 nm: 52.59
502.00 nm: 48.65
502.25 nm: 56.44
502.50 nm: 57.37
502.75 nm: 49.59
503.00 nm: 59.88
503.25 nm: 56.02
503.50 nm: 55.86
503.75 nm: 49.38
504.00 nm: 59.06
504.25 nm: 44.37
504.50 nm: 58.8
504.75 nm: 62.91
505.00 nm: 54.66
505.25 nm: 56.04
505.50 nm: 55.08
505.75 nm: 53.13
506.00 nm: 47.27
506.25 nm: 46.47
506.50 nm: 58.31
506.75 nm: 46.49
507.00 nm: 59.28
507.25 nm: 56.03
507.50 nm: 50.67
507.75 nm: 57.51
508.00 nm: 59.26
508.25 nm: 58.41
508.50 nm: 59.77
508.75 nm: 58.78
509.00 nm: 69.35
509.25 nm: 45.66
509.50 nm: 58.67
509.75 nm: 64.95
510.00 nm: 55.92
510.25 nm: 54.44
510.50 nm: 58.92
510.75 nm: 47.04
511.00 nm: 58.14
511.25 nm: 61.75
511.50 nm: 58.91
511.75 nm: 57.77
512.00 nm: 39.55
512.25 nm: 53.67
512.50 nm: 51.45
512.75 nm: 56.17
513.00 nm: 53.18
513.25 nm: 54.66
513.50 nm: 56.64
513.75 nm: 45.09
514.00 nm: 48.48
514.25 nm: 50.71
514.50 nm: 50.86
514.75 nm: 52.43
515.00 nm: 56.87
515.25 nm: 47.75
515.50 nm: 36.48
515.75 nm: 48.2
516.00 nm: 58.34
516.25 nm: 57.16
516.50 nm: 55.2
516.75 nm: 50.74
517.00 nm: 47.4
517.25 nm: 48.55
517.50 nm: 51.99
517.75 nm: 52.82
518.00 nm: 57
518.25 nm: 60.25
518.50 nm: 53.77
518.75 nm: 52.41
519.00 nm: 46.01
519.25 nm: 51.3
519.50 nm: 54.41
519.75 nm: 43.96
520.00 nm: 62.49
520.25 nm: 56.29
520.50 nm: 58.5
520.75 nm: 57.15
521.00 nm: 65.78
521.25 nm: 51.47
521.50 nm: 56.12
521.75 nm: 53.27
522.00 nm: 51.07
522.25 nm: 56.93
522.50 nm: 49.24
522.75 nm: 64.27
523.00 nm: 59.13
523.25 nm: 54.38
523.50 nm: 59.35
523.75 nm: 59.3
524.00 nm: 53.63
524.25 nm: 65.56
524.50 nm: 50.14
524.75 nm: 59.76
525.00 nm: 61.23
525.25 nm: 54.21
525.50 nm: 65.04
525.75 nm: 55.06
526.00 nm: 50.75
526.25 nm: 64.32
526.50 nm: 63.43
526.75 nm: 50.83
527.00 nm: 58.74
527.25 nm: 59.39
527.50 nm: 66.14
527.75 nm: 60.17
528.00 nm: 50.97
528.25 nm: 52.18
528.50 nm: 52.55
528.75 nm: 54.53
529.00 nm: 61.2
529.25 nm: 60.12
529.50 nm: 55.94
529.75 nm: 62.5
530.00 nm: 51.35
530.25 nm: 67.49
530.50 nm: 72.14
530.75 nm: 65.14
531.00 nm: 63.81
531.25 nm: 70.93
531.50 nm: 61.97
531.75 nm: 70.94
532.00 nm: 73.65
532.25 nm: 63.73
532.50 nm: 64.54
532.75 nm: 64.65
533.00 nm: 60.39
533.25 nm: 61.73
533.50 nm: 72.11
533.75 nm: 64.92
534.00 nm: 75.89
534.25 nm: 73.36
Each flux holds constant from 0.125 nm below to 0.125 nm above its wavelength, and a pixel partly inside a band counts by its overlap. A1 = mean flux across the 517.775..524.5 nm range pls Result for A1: 55.7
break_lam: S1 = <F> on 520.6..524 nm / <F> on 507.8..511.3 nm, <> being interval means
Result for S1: 1.0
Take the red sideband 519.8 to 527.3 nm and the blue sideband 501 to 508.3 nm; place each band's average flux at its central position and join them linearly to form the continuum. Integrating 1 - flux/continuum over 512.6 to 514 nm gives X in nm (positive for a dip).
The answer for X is 0.09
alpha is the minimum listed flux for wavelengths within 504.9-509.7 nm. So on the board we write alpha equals 45.66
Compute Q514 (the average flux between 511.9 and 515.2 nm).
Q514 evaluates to 51.5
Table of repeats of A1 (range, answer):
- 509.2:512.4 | 55.2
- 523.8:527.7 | 58.6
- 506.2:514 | 55.2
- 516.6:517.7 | 50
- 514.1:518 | 51.2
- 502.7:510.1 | 55.6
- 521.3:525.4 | 56.7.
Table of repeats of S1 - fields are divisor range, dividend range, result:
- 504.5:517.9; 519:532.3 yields 1.09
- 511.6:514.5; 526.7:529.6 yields 1.11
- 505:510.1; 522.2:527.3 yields 1.04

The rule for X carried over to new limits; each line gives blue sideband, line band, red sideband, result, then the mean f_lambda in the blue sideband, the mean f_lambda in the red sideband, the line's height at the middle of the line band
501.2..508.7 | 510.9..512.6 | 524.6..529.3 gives 0.05 nm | 55.2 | 57.9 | 56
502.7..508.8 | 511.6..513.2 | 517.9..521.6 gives 0.08 nm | 54.9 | 55.1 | 55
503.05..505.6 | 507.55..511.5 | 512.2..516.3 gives -0.33 nm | 55.4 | 51.5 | 53.3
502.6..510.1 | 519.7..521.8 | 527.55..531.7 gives 0.07 nm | 55.6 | 60.5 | 58.6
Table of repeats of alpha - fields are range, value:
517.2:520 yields 43.96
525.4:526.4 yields 50.75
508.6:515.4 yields 39.55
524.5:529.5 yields 50.14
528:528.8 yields 50.97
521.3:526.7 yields 49.24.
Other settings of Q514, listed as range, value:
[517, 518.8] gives 53.4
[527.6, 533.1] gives 61.9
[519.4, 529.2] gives 57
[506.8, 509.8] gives 57.7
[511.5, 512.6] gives 51.5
